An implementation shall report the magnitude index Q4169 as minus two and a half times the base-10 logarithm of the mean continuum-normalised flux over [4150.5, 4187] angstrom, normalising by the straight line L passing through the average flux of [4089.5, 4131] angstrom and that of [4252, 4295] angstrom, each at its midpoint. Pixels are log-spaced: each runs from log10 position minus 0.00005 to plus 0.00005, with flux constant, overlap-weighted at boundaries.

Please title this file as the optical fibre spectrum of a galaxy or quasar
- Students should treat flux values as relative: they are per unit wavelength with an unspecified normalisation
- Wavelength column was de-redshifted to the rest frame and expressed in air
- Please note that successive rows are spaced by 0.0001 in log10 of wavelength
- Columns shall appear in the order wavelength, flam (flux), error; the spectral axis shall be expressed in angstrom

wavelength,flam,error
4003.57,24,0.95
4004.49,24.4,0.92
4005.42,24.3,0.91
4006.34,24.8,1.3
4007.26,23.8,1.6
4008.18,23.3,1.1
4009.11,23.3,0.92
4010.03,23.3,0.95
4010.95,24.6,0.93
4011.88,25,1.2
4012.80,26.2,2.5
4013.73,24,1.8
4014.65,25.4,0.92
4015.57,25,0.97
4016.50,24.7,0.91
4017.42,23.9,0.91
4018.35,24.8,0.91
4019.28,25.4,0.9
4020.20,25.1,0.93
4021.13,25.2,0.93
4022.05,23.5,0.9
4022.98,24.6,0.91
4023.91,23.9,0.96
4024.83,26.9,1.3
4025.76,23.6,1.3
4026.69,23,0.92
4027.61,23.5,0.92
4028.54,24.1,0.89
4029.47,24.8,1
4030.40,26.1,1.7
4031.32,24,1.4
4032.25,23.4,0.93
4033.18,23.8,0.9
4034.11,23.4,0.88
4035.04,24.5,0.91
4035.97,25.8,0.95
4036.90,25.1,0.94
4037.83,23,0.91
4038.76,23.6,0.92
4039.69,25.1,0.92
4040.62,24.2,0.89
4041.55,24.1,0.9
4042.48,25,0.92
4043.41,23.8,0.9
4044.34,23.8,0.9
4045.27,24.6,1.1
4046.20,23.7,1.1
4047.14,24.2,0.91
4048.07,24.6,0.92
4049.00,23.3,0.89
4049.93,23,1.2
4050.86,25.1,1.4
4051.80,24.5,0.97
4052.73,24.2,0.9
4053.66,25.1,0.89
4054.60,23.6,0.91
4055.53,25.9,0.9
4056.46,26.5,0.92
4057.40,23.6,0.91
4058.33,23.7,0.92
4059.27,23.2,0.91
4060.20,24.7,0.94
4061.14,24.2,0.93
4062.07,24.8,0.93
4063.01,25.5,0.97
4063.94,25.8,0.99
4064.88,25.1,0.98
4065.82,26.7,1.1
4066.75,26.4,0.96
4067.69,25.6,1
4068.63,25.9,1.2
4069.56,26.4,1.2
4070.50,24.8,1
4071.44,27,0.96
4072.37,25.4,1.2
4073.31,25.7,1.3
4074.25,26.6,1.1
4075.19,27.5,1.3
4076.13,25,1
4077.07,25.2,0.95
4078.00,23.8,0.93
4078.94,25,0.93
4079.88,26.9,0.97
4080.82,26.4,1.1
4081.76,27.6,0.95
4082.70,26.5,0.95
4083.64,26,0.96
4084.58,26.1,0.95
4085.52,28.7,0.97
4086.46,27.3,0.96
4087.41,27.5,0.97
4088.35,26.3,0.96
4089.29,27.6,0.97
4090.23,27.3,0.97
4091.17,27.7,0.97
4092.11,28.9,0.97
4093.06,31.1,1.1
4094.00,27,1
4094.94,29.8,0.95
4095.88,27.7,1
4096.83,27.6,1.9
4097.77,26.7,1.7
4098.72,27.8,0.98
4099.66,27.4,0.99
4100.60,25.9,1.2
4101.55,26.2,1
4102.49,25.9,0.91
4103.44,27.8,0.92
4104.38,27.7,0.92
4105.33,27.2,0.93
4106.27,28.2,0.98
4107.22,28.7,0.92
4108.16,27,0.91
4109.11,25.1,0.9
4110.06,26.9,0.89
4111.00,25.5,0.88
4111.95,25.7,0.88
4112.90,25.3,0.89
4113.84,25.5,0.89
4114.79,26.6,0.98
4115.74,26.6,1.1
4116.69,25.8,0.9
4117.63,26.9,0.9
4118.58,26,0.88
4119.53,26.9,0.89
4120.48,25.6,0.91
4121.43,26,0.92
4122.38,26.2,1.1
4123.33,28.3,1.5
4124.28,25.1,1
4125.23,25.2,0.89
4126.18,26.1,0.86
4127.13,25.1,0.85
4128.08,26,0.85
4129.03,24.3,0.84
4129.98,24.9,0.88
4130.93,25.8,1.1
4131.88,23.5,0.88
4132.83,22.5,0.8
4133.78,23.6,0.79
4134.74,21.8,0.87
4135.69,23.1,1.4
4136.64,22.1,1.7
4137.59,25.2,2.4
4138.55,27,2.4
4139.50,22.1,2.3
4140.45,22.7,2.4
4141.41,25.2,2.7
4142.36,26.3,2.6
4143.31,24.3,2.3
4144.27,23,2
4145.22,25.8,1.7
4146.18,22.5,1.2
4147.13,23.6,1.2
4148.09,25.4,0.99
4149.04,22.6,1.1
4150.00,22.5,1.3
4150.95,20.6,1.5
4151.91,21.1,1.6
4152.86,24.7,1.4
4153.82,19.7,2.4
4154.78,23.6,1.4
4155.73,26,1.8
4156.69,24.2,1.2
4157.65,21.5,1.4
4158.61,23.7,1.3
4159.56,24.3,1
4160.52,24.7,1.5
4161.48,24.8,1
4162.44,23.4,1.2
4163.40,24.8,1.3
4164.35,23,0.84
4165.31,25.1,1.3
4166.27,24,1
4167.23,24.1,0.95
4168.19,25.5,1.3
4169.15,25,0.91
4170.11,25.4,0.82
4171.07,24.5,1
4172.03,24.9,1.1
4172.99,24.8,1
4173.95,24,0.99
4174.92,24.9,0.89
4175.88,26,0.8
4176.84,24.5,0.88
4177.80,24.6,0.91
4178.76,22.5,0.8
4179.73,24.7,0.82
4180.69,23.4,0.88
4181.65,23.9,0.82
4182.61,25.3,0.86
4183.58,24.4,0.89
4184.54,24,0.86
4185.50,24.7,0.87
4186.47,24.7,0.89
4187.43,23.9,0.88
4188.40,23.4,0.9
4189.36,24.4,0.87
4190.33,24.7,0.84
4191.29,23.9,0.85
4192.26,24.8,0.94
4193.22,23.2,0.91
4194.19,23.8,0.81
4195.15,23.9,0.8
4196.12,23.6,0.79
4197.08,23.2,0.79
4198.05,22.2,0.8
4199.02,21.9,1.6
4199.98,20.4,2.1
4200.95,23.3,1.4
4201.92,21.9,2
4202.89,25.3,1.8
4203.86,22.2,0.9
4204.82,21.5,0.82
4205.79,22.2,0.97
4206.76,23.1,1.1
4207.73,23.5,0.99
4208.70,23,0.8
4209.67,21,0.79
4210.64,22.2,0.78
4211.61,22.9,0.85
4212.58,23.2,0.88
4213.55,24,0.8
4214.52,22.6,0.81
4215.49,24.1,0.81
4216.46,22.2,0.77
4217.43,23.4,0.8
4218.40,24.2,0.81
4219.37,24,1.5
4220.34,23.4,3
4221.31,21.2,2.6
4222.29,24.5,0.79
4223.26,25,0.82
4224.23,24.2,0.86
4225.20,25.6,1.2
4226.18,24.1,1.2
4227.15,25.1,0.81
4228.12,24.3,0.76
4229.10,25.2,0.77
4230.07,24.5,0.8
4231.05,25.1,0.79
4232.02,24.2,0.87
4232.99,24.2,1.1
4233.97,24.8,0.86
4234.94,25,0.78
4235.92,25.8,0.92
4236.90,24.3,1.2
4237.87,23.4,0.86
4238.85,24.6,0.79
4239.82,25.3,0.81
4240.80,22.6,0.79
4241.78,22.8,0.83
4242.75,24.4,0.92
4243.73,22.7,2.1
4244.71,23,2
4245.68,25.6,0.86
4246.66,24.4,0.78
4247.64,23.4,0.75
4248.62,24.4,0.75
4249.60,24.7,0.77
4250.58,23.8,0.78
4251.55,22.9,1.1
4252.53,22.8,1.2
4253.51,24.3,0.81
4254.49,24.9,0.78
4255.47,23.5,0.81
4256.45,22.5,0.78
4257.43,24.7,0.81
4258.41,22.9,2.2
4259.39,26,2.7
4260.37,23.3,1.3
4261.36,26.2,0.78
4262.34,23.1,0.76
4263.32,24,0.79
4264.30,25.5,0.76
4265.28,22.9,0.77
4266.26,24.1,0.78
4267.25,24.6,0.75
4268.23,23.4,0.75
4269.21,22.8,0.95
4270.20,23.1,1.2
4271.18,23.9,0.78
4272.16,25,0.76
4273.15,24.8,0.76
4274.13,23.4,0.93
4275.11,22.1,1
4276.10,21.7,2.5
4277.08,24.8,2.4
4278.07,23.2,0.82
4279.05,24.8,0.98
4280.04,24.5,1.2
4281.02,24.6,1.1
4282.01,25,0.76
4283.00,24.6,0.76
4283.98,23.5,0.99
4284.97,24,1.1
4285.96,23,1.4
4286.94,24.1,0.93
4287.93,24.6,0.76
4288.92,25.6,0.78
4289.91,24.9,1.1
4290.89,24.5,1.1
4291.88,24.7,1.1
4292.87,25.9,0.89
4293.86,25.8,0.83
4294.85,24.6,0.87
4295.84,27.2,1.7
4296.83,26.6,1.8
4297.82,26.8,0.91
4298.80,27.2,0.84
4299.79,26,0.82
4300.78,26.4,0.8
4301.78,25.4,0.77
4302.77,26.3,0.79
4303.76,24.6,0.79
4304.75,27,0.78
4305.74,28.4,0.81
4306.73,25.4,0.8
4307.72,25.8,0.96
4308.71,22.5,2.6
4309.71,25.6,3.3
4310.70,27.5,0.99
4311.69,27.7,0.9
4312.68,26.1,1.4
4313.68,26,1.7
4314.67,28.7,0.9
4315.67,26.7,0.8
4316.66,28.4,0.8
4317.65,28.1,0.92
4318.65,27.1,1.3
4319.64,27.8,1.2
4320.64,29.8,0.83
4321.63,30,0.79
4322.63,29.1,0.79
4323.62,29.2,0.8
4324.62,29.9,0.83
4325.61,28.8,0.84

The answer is 0.07 mag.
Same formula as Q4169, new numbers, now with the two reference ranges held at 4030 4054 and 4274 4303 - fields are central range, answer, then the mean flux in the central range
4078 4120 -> -0.11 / 27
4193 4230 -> 0.06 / 23.3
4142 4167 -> 0.04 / 23.7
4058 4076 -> -0.05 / 25.5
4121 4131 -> -0.05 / 25.7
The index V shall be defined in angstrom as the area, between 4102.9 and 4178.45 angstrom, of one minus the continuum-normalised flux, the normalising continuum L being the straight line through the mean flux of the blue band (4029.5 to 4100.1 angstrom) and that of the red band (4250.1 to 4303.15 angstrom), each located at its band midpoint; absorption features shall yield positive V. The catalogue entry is 1.2 angstrom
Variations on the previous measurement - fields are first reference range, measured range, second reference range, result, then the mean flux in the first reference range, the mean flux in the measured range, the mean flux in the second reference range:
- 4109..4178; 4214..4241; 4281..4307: 0.9 angstrom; 24.6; 24.2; 25.4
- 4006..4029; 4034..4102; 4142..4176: -4.0 angstrom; 24.4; 25.7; 24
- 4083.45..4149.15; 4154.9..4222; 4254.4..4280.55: 3.4 angstrom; 26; 23.7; 23.9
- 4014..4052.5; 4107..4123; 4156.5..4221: -1.5 angstrom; 24.4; 26.2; 23.7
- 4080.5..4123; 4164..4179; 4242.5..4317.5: 0.9 angstrom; 27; 24.6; 24.8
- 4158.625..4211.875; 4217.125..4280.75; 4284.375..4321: 2.5 angstrom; 23.8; 24.1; 26.1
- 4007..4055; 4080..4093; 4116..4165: -1.6 angstrom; 24.3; 27.3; 24.3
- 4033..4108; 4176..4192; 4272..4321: 0.9 angstrom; 25.8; 24.2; 25.6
